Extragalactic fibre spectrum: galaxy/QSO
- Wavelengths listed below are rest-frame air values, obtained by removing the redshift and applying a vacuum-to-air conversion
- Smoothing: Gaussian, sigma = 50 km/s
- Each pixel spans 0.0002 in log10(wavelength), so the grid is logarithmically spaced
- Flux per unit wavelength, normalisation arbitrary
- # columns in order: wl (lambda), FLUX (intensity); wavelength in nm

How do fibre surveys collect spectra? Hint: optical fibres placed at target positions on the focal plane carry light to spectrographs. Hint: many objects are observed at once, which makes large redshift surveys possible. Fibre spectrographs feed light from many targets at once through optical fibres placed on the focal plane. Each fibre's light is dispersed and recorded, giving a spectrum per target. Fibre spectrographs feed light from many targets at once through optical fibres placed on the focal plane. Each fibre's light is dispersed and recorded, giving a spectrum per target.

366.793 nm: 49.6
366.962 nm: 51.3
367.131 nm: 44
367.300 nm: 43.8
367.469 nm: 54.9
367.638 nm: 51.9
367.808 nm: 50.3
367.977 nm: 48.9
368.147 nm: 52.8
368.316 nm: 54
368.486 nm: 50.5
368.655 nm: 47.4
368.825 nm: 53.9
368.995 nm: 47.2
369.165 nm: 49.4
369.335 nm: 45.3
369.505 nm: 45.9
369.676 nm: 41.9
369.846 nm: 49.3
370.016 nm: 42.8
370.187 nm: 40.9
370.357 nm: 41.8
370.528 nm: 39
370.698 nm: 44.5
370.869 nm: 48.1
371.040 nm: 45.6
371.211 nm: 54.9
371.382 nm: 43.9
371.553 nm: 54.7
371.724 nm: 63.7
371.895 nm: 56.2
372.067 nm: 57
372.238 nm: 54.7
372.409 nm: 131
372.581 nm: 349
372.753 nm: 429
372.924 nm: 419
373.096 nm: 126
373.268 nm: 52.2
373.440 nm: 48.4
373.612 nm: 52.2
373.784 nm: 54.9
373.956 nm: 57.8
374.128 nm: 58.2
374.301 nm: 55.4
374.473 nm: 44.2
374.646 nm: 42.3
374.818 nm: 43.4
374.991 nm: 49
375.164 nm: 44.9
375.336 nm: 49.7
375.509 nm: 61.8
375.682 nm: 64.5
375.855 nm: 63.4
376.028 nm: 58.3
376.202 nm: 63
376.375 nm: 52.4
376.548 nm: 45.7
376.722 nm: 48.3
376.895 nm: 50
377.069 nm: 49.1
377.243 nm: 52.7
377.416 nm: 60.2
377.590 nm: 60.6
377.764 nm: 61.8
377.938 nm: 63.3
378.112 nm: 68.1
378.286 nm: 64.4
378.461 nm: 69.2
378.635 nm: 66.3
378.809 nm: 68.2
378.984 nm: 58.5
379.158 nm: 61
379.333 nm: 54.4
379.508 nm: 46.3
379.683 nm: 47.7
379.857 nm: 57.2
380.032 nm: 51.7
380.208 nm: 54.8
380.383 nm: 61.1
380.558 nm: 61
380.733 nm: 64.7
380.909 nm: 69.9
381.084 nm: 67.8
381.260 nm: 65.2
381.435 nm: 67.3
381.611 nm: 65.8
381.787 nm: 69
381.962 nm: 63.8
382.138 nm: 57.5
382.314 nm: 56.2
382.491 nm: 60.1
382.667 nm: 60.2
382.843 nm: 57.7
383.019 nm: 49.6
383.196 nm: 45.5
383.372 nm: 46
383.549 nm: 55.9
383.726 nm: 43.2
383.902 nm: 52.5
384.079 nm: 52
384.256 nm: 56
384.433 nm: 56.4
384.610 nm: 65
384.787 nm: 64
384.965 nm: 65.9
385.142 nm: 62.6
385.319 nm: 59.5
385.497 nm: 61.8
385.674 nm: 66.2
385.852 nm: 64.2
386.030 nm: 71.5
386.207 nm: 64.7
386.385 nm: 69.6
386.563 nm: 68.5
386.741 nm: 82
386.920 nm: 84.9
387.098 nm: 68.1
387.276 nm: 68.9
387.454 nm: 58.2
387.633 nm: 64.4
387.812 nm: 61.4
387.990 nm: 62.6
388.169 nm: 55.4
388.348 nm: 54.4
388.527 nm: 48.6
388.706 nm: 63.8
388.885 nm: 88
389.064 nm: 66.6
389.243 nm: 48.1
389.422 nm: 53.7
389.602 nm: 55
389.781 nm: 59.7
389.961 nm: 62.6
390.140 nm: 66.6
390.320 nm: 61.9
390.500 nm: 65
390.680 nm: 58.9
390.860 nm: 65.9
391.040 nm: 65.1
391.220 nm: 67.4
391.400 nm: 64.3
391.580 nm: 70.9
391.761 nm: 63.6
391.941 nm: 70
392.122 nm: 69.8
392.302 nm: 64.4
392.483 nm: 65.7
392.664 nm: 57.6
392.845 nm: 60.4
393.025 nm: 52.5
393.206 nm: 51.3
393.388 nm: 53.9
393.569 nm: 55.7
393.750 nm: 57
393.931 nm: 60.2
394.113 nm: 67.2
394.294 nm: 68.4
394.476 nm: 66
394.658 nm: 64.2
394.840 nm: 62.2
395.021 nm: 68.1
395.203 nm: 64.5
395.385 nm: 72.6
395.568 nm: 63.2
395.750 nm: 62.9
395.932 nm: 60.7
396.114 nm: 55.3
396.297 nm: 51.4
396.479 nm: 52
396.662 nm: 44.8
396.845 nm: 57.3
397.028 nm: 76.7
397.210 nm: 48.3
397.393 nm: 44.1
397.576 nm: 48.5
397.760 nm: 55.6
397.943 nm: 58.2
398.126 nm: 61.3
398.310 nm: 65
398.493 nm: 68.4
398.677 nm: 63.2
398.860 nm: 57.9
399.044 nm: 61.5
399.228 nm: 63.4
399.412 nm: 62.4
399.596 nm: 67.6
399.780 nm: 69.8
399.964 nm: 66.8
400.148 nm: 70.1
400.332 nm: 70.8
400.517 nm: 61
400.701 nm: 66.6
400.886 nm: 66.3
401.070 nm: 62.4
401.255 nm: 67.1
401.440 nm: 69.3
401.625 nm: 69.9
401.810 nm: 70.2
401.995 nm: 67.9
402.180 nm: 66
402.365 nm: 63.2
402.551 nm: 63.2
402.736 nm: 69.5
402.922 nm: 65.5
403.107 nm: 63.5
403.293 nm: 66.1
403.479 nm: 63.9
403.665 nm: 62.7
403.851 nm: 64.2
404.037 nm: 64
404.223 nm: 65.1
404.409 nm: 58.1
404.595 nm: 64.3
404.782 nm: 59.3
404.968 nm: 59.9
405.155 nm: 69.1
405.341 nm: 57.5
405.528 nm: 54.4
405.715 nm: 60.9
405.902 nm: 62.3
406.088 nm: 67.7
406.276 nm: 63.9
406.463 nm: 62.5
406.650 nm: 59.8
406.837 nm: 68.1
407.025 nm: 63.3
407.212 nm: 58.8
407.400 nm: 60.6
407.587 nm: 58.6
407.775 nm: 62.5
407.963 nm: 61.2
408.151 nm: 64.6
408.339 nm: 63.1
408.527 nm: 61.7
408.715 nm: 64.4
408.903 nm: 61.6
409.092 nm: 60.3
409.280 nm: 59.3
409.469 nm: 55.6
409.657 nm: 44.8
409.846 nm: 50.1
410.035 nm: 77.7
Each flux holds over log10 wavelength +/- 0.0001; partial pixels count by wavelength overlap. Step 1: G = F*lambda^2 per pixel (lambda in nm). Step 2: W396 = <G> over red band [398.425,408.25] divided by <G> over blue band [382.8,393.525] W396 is 1.12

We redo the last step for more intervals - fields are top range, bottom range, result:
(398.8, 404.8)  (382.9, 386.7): 1.20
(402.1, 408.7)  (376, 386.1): 1.21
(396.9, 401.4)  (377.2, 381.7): 1.13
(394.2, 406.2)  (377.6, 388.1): 1.12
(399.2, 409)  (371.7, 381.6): 0.96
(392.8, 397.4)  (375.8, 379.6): 1.12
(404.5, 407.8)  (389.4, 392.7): 1.04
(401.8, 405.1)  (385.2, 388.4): 1.06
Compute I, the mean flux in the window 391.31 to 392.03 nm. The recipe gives 67.2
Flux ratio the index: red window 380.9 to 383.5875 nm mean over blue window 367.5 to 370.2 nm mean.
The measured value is 1.23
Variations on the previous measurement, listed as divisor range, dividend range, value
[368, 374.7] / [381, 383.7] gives 0.73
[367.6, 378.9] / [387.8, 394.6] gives 0.87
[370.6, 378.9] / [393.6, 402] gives 0.79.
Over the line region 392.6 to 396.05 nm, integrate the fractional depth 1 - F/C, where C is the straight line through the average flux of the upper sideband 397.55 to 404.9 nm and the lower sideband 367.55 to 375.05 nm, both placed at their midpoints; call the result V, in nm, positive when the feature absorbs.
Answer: 0.30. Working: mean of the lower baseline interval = 77.2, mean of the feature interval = 61.5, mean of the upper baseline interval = 64.4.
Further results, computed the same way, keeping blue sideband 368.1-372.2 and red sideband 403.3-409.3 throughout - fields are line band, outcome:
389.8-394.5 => -0.47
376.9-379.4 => -0.44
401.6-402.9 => -0.13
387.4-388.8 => -0.08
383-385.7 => -0.11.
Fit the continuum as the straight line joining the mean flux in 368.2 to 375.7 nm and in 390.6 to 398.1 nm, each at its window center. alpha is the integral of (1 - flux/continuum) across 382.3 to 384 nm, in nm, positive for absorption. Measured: 0.41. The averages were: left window 77.5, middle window 52.5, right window 60.6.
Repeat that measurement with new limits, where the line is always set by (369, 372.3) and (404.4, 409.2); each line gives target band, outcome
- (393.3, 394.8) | -0.117 nm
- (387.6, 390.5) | -0.294 nm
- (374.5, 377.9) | -0.221 nm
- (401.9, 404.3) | -0.177 nm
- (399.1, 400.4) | -0.170 nm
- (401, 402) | -0.133 nm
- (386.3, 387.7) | -0.416 nm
